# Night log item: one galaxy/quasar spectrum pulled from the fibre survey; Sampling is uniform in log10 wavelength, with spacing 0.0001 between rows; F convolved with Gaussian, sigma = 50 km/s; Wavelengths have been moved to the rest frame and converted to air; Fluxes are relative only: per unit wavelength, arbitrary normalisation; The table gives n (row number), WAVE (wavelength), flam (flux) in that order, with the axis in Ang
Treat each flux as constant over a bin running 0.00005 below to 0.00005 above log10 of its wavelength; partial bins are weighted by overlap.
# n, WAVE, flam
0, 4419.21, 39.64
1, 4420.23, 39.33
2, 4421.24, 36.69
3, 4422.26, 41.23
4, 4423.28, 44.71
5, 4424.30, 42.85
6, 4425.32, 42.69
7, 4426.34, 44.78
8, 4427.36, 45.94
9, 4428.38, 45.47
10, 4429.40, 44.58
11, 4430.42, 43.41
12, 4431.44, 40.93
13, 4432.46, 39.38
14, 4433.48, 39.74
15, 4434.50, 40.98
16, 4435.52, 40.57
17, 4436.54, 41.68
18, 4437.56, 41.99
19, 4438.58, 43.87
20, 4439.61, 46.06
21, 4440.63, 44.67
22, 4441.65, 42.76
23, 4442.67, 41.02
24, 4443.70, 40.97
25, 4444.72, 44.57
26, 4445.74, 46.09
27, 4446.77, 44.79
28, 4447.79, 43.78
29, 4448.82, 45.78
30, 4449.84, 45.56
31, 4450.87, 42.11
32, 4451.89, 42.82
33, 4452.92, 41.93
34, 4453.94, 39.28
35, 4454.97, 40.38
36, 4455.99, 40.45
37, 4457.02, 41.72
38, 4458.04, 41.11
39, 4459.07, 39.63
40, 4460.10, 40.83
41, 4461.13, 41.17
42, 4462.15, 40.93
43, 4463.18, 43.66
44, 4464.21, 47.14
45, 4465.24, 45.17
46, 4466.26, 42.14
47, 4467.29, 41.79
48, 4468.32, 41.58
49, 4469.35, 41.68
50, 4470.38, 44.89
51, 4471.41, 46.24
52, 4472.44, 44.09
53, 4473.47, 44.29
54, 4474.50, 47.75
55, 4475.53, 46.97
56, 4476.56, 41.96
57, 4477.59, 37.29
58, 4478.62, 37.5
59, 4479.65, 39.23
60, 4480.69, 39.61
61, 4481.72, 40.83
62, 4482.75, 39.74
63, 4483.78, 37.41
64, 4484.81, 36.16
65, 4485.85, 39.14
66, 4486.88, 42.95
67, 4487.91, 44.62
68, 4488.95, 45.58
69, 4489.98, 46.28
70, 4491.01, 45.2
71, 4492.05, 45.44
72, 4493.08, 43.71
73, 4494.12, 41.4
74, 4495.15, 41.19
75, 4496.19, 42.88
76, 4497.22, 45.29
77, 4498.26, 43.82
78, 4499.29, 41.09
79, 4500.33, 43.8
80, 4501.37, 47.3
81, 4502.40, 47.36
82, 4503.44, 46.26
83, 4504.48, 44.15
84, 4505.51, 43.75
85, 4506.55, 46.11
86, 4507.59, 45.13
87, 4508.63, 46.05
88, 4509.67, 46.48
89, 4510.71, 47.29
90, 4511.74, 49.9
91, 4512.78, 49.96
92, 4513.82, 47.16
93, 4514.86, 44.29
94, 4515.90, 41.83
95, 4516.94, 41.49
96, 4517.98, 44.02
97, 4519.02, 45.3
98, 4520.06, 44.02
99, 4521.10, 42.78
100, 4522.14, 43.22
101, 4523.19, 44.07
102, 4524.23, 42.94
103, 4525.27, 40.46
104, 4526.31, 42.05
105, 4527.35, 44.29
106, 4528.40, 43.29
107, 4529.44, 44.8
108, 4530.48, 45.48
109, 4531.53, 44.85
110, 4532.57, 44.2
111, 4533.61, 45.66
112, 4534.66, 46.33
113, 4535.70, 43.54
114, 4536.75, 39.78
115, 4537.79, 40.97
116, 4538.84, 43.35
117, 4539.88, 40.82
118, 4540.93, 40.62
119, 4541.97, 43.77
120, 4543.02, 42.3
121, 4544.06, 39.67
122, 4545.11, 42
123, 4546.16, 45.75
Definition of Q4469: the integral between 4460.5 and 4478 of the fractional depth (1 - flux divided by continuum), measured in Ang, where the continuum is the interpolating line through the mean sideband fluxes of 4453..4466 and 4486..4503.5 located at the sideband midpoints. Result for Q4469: -0.4 Ang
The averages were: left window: 41.8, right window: 44.2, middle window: 43.5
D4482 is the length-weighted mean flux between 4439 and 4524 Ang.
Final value 43.4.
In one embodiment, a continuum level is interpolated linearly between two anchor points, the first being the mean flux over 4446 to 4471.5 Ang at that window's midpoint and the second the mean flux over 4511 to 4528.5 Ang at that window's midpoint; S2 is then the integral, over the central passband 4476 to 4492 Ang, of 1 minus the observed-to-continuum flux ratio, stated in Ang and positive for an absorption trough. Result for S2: 0.83 Ang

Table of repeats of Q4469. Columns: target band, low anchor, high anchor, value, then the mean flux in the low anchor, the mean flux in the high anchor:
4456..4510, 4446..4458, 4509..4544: 0.2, 42.6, 43.9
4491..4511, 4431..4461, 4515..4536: -0.6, 42.2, 43.7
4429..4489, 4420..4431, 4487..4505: 1.9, 43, 44.4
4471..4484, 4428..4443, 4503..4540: 0.5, 42.5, 44.4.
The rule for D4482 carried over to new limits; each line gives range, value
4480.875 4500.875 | 42.4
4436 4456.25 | 43.1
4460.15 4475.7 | 43.8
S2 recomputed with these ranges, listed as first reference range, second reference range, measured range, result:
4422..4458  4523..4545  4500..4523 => -1.3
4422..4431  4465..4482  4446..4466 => 0.2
